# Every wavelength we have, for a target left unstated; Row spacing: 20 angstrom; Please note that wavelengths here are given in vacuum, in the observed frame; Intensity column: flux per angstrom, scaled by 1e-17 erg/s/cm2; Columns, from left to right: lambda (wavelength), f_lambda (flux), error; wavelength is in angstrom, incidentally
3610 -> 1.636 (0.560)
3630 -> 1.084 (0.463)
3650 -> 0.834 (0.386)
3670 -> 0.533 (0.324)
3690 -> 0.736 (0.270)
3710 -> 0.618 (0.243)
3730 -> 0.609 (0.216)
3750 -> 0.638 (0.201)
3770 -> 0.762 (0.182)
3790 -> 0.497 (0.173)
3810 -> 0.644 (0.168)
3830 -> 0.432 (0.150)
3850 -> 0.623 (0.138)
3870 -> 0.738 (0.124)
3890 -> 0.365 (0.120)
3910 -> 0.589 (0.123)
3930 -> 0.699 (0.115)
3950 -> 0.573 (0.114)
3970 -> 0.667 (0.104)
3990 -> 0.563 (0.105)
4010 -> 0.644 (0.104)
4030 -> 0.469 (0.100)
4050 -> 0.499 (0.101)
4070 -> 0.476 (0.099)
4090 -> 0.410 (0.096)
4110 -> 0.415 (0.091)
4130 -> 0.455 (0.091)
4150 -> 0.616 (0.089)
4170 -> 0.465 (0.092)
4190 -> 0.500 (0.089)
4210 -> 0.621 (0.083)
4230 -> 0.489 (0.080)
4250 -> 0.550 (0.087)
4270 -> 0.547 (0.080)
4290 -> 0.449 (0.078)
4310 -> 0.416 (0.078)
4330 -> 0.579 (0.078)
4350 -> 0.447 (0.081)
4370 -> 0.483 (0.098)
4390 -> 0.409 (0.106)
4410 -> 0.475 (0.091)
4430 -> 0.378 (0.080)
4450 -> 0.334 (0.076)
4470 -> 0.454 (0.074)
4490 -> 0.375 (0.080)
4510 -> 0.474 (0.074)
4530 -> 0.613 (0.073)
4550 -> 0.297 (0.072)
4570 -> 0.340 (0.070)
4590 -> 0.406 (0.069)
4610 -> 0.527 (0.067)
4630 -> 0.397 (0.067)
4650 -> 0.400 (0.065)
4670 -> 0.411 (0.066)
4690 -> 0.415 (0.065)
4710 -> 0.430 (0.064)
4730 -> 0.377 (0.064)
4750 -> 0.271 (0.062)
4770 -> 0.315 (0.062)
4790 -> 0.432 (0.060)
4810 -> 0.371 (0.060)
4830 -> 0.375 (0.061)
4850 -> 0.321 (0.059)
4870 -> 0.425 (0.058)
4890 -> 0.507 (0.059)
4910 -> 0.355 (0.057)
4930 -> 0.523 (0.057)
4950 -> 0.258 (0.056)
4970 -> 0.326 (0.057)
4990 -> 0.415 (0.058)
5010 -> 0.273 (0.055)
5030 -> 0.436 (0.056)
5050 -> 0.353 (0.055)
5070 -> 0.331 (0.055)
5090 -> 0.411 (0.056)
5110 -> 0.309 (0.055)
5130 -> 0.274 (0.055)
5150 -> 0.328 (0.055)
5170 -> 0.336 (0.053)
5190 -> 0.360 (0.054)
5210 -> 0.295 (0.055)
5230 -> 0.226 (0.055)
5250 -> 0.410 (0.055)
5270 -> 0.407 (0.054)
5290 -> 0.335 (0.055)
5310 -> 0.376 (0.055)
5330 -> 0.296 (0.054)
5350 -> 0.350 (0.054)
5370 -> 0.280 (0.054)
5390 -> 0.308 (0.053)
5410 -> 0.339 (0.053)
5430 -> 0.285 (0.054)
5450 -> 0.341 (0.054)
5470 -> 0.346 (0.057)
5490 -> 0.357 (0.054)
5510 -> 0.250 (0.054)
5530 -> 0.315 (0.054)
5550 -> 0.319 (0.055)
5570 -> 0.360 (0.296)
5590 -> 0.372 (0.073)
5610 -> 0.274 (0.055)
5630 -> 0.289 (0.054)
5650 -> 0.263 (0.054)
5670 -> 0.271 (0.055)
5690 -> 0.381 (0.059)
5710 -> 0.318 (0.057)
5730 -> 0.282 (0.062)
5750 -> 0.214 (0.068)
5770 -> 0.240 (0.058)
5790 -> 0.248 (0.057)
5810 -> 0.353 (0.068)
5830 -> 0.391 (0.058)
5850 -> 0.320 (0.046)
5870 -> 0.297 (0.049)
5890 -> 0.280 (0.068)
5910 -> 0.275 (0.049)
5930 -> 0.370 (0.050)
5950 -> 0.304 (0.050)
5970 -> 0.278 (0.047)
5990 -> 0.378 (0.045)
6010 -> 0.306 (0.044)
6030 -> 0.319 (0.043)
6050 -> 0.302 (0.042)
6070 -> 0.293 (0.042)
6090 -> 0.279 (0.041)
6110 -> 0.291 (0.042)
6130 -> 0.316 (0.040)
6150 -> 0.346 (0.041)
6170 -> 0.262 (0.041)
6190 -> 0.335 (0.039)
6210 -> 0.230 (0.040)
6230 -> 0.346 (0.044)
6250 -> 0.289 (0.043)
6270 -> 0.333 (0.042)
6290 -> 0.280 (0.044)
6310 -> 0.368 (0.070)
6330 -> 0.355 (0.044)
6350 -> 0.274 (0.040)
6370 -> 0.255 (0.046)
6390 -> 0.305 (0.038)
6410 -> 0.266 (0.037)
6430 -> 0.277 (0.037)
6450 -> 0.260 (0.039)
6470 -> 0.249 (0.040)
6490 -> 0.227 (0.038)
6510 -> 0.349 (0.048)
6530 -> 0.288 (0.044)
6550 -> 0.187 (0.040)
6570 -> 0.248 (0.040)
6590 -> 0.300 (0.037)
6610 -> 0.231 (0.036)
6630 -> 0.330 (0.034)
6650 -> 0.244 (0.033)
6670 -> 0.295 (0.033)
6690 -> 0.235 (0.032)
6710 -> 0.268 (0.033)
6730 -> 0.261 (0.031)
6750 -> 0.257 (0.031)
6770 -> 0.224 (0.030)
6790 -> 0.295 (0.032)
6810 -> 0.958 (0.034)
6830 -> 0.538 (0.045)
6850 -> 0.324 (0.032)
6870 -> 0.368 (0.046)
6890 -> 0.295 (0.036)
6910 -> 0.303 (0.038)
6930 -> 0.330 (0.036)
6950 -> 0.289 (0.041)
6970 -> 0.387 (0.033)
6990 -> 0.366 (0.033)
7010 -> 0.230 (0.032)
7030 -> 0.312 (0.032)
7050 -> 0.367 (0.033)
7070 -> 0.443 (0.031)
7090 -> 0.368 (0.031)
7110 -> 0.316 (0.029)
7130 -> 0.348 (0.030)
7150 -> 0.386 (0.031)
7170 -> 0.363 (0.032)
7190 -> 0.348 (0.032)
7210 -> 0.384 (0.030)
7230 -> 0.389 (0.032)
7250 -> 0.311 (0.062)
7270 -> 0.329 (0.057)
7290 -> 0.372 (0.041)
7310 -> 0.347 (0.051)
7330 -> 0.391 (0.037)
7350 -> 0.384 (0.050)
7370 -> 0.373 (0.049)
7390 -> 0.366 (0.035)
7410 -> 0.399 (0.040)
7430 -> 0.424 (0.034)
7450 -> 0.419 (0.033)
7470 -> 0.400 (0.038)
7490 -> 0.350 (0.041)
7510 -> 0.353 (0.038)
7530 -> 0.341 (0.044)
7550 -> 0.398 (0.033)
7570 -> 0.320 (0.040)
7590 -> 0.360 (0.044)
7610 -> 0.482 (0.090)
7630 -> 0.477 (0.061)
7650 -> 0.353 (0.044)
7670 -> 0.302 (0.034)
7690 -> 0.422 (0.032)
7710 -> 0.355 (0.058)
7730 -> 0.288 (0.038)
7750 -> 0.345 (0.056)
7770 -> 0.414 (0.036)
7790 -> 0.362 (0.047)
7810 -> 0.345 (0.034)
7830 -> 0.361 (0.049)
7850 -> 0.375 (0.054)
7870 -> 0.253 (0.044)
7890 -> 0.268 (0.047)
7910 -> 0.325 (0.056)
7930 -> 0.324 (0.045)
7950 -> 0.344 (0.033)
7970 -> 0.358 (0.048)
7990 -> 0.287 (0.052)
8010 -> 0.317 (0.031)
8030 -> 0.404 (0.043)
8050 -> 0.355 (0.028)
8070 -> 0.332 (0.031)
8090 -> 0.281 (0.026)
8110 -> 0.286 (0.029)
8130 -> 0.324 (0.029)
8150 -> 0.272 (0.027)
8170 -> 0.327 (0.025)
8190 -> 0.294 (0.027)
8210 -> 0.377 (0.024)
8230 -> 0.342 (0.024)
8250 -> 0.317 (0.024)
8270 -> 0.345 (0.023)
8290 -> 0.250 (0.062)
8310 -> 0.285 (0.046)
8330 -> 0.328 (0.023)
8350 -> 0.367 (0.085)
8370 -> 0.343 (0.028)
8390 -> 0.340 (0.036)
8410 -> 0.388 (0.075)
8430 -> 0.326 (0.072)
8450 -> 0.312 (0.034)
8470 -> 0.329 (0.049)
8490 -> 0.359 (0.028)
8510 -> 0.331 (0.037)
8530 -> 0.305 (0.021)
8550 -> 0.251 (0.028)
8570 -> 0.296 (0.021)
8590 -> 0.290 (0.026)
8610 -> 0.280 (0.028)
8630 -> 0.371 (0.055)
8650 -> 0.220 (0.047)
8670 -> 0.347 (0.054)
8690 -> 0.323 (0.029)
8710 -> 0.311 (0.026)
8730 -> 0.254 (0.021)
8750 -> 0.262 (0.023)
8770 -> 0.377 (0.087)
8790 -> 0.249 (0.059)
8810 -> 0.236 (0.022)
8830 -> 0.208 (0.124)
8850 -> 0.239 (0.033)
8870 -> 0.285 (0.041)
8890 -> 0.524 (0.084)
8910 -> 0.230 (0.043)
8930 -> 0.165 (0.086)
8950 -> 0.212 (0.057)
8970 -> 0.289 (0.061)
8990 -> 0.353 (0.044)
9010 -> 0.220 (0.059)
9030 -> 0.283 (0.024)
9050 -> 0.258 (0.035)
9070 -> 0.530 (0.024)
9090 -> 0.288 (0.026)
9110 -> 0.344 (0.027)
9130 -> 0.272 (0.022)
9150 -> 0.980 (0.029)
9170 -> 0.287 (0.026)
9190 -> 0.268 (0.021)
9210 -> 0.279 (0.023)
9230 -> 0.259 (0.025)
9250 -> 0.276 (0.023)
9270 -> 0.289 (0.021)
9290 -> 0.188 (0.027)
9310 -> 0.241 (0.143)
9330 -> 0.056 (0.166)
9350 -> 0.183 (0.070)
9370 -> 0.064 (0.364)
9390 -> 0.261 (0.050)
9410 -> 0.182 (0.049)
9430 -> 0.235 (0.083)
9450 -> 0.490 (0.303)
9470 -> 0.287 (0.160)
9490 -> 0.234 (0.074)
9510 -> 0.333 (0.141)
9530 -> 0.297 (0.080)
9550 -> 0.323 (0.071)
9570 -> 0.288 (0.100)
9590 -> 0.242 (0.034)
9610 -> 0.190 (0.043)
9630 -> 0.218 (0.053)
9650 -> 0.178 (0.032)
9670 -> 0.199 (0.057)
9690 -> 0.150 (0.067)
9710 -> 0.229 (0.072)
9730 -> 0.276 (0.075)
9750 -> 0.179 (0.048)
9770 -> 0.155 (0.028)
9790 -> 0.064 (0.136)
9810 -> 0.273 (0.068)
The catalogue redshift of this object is 0.83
